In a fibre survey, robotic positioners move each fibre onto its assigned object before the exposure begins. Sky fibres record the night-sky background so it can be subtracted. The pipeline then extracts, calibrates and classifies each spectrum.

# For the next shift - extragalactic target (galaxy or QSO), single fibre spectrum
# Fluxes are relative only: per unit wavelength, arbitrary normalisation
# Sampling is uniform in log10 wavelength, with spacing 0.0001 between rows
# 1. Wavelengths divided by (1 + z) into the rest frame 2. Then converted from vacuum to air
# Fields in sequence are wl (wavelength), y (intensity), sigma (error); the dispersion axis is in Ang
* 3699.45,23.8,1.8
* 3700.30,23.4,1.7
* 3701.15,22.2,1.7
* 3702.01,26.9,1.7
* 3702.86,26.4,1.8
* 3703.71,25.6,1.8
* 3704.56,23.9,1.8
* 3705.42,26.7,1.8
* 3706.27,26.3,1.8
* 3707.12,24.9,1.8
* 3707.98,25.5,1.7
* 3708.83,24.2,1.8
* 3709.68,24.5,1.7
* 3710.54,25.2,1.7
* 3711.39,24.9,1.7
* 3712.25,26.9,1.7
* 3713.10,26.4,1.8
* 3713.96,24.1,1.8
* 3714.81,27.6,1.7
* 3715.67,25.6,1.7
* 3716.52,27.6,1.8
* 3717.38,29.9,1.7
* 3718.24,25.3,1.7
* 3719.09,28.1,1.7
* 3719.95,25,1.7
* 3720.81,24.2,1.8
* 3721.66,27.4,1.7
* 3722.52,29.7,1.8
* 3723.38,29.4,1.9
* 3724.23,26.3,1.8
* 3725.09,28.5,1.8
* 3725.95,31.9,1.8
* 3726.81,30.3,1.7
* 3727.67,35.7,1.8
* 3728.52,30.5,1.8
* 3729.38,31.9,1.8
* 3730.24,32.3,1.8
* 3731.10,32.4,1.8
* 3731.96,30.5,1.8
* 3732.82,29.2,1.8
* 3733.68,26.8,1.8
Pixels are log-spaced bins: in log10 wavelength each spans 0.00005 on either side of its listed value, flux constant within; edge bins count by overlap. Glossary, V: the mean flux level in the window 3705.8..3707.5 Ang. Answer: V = 25.8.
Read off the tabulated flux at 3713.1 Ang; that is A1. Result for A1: 26.4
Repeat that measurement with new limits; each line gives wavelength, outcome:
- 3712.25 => 26.9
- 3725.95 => 31.9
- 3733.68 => 26.8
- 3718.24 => 25.3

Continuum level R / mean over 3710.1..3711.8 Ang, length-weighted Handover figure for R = 25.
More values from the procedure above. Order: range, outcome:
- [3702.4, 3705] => 25.3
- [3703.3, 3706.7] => 25.6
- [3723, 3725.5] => 28.1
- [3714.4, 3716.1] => 26.6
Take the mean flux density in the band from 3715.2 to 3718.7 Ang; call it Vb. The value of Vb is 27.1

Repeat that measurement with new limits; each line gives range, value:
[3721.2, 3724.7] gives 28.2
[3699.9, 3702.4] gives 24.1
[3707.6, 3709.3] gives 24.9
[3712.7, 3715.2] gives 26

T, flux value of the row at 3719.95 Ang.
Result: 25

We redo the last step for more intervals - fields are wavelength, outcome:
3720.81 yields 24.2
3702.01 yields 26.9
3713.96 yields 24.1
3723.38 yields 29.4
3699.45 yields 23.8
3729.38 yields 31.9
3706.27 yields 26.3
